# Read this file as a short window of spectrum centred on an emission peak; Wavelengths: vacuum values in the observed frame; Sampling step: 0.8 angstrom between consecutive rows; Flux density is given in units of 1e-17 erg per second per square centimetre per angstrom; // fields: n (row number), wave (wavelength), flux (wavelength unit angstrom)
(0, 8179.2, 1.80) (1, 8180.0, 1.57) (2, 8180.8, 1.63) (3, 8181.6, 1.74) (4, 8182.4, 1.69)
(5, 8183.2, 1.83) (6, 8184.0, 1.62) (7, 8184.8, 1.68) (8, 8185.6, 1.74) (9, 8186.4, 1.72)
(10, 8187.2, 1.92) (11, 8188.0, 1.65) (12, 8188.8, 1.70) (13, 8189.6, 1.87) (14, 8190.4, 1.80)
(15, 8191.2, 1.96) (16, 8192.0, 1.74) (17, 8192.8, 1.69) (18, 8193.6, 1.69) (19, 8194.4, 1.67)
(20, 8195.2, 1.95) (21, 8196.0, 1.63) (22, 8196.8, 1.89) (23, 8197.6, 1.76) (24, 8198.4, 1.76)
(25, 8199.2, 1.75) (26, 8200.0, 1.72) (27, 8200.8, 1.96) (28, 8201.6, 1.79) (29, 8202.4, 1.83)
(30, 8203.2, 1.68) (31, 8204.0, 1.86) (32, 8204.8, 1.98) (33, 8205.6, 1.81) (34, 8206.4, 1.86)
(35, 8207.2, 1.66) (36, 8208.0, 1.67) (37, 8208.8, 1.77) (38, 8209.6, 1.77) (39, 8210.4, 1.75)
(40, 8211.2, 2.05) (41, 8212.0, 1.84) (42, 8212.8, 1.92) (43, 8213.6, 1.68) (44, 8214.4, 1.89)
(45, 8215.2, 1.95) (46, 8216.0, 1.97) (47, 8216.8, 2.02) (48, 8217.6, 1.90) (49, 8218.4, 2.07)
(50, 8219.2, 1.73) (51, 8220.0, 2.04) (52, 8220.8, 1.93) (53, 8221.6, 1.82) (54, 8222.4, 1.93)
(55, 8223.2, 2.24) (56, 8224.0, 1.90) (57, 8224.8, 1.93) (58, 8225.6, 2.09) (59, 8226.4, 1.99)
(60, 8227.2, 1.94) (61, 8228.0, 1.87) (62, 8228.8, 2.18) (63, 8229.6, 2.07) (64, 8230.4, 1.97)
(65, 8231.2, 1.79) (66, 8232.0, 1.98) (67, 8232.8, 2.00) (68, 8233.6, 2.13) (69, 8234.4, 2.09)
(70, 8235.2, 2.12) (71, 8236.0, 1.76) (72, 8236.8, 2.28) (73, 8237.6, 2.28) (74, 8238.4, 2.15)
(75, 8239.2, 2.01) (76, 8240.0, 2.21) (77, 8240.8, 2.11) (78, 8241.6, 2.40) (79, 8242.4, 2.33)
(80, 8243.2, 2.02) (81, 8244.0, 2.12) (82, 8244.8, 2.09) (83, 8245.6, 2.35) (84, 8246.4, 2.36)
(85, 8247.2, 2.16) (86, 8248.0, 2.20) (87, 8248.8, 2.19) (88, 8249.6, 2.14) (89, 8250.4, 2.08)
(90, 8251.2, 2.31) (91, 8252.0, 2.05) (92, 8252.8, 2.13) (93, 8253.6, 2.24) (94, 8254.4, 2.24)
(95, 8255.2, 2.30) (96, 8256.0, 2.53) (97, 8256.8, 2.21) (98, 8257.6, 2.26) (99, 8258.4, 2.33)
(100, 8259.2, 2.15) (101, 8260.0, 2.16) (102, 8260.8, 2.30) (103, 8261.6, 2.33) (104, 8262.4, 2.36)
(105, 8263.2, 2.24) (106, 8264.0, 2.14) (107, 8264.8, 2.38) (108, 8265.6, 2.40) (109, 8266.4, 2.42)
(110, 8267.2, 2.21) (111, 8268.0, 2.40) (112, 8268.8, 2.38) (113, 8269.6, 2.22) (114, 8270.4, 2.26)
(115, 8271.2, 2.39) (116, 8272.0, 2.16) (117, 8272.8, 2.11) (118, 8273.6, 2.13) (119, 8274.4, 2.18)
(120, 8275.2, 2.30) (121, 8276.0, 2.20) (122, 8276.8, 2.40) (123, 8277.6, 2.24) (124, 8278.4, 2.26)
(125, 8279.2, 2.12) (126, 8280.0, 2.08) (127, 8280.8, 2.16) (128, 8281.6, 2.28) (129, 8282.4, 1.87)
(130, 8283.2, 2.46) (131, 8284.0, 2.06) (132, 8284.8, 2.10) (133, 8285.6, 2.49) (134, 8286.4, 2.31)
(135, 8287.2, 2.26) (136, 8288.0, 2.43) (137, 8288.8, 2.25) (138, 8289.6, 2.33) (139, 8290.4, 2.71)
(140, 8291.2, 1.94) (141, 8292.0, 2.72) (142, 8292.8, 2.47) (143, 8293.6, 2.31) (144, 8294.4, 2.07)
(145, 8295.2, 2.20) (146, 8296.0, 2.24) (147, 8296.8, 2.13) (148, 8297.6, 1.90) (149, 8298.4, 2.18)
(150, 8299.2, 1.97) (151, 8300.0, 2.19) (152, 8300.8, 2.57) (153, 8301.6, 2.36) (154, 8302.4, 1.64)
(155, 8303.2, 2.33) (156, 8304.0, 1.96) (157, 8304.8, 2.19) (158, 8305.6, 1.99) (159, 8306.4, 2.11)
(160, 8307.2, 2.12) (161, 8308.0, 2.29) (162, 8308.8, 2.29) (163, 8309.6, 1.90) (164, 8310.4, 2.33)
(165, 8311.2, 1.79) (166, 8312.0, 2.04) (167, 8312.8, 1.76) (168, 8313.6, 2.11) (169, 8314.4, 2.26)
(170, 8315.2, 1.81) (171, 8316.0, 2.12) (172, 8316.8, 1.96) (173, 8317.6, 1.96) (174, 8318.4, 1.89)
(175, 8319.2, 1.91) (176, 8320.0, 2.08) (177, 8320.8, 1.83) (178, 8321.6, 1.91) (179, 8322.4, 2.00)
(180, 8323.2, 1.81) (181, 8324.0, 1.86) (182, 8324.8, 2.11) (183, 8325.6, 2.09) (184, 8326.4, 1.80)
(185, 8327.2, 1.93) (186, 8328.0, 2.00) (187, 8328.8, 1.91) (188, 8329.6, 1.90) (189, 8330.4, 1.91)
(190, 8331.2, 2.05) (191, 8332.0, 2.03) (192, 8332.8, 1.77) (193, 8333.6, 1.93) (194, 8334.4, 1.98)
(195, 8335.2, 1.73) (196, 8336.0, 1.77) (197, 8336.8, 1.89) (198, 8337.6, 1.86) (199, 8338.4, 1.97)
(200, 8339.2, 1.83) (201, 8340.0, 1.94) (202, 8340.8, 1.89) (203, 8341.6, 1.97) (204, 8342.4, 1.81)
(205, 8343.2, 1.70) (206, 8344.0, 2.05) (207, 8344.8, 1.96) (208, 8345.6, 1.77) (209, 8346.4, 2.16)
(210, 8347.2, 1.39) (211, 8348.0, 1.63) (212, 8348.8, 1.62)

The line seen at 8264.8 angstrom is Mg II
